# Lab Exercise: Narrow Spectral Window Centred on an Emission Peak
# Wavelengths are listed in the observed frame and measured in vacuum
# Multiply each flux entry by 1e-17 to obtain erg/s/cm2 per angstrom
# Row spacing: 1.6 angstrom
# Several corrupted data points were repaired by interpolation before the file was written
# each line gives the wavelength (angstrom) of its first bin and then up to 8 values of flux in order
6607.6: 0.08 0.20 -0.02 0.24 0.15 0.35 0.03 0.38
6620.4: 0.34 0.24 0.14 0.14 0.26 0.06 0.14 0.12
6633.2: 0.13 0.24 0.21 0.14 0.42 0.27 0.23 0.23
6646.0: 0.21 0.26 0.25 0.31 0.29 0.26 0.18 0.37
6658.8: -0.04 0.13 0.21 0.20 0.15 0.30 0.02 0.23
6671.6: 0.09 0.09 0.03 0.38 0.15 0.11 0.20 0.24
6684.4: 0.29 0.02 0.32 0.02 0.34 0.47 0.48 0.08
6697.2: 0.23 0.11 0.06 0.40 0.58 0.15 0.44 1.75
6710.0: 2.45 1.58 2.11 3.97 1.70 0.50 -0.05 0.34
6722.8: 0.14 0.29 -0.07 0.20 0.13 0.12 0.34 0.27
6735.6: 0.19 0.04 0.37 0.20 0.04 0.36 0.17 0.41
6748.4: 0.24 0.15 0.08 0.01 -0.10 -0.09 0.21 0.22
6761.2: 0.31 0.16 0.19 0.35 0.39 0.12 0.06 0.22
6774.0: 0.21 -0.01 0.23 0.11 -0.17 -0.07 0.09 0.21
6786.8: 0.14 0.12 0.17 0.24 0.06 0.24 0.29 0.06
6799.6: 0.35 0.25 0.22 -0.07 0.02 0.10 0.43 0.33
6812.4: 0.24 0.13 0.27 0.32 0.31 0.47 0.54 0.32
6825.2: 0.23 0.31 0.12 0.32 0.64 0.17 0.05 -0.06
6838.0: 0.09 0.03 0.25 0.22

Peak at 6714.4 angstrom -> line [O II] 3727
